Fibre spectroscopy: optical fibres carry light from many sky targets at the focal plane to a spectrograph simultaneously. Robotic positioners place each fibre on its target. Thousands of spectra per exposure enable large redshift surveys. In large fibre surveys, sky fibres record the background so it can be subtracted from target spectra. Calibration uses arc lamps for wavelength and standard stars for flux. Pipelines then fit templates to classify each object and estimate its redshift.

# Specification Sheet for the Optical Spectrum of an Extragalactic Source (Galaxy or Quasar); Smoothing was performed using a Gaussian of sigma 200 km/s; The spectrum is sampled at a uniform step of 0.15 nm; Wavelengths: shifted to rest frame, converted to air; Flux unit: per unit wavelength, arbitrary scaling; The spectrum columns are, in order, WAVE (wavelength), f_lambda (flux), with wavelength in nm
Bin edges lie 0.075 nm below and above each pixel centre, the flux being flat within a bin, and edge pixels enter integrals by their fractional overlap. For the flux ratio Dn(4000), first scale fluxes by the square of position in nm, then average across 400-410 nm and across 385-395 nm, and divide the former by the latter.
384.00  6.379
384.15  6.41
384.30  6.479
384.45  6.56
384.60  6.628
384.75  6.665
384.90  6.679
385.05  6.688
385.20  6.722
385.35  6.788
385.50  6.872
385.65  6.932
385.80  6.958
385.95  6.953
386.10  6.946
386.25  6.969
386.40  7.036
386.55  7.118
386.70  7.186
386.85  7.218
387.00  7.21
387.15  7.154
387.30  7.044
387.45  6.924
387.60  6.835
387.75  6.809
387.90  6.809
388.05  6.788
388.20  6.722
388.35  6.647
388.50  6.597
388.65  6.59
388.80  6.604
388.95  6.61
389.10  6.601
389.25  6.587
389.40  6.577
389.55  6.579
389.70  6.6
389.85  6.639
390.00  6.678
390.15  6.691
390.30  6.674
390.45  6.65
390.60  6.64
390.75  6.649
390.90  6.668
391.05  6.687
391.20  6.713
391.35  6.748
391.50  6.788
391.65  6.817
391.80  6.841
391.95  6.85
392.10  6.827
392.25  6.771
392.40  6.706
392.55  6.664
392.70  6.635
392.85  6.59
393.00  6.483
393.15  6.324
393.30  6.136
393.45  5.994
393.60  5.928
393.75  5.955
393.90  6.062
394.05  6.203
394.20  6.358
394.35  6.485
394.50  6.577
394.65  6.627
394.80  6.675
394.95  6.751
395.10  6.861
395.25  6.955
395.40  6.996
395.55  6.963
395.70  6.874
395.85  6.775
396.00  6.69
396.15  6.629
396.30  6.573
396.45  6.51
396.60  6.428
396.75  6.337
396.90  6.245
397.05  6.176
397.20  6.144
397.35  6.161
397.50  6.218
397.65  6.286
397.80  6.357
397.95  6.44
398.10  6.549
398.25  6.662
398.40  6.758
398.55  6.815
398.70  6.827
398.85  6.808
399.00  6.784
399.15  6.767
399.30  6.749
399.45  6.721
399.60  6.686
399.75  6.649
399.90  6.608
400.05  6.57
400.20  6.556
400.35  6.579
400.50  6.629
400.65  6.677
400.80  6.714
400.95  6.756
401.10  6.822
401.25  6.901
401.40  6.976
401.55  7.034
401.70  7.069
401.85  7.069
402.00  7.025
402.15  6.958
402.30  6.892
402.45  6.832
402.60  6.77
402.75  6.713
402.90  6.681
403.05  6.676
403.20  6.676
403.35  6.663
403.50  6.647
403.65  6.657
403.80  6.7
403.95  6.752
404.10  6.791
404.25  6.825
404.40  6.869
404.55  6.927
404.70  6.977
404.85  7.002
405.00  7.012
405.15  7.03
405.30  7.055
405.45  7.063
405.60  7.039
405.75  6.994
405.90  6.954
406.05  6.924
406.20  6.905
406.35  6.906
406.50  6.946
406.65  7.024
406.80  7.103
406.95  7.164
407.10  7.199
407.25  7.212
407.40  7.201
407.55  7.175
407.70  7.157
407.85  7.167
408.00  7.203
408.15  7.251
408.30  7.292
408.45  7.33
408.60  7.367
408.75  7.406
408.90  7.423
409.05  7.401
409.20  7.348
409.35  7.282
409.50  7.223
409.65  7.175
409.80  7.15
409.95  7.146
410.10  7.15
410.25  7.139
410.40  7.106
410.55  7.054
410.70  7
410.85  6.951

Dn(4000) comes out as 1.1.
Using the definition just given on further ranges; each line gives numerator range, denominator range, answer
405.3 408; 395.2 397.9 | 1.14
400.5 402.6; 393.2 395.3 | 1.12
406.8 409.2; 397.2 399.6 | 1.16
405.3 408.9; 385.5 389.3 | 1.15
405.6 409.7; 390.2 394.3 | 1.19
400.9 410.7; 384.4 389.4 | 1.13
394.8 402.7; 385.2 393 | 1.04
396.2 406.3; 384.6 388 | 1.05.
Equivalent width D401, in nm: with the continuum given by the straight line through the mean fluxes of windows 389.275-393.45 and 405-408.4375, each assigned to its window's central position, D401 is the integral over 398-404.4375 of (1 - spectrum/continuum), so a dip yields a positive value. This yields 0.16 nm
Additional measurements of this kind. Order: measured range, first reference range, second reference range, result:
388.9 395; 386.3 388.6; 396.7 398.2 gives 0.08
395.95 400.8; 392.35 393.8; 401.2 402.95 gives 0.09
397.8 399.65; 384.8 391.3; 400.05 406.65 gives 0.04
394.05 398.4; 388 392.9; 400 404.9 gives 0.12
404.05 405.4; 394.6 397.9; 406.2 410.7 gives 0.01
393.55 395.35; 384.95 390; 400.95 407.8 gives 0.11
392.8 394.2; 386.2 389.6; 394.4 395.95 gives 0.13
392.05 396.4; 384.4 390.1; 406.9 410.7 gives 0.24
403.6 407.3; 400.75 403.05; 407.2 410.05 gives 0.06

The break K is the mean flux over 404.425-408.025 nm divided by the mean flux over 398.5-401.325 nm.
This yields 1.05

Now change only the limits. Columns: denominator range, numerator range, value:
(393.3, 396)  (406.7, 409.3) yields 1.11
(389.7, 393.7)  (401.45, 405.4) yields 1.04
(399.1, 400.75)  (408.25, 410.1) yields 1.10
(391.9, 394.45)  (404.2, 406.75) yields 1.09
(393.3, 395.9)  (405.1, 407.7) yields 1.08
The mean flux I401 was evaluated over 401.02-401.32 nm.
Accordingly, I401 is 6.86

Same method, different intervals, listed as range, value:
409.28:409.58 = 7.25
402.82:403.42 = 6.67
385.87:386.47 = 6.98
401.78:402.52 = 6.96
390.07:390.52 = 6.67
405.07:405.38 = 7.04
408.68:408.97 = 7.41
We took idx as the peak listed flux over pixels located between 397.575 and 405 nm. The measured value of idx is 7.069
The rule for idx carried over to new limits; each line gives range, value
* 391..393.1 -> 6.85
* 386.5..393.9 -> 7.218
